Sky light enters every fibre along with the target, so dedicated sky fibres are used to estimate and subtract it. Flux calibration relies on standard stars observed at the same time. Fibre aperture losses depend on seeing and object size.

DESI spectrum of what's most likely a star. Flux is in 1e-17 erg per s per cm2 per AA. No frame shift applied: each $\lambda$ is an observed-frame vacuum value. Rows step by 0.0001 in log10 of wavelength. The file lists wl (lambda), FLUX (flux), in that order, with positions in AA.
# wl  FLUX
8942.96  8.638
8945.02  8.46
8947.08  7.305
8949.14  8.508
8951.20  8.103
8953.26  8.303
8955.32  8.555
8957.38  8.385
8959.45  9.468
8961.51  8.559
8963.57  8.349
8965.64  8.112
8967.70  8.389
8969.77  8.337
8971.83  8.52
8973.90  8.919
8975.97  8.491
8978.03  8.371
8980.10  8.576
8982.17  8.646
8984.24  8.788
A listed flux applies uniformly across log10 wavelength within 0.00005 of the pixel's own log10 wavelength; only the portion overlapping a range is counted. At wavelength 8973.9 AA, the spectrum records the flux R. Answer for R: 8.919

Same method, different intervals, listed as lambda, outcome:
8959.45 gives 9.468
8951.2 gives 8.103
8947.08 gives 7.305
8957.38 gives 8.385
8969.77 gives 8.337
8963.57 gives 8.349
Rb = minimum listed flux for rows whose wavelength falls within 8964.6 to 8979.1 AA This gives 8.112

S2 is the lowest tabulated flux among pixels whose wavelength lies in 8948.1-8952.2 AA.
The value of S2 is 8.103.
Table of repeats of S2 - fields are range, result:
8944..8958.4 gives 7.305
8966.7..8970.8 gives 8.337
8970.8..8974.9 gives 8.52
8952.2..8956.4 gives 8.303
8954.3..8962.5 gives 8.385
